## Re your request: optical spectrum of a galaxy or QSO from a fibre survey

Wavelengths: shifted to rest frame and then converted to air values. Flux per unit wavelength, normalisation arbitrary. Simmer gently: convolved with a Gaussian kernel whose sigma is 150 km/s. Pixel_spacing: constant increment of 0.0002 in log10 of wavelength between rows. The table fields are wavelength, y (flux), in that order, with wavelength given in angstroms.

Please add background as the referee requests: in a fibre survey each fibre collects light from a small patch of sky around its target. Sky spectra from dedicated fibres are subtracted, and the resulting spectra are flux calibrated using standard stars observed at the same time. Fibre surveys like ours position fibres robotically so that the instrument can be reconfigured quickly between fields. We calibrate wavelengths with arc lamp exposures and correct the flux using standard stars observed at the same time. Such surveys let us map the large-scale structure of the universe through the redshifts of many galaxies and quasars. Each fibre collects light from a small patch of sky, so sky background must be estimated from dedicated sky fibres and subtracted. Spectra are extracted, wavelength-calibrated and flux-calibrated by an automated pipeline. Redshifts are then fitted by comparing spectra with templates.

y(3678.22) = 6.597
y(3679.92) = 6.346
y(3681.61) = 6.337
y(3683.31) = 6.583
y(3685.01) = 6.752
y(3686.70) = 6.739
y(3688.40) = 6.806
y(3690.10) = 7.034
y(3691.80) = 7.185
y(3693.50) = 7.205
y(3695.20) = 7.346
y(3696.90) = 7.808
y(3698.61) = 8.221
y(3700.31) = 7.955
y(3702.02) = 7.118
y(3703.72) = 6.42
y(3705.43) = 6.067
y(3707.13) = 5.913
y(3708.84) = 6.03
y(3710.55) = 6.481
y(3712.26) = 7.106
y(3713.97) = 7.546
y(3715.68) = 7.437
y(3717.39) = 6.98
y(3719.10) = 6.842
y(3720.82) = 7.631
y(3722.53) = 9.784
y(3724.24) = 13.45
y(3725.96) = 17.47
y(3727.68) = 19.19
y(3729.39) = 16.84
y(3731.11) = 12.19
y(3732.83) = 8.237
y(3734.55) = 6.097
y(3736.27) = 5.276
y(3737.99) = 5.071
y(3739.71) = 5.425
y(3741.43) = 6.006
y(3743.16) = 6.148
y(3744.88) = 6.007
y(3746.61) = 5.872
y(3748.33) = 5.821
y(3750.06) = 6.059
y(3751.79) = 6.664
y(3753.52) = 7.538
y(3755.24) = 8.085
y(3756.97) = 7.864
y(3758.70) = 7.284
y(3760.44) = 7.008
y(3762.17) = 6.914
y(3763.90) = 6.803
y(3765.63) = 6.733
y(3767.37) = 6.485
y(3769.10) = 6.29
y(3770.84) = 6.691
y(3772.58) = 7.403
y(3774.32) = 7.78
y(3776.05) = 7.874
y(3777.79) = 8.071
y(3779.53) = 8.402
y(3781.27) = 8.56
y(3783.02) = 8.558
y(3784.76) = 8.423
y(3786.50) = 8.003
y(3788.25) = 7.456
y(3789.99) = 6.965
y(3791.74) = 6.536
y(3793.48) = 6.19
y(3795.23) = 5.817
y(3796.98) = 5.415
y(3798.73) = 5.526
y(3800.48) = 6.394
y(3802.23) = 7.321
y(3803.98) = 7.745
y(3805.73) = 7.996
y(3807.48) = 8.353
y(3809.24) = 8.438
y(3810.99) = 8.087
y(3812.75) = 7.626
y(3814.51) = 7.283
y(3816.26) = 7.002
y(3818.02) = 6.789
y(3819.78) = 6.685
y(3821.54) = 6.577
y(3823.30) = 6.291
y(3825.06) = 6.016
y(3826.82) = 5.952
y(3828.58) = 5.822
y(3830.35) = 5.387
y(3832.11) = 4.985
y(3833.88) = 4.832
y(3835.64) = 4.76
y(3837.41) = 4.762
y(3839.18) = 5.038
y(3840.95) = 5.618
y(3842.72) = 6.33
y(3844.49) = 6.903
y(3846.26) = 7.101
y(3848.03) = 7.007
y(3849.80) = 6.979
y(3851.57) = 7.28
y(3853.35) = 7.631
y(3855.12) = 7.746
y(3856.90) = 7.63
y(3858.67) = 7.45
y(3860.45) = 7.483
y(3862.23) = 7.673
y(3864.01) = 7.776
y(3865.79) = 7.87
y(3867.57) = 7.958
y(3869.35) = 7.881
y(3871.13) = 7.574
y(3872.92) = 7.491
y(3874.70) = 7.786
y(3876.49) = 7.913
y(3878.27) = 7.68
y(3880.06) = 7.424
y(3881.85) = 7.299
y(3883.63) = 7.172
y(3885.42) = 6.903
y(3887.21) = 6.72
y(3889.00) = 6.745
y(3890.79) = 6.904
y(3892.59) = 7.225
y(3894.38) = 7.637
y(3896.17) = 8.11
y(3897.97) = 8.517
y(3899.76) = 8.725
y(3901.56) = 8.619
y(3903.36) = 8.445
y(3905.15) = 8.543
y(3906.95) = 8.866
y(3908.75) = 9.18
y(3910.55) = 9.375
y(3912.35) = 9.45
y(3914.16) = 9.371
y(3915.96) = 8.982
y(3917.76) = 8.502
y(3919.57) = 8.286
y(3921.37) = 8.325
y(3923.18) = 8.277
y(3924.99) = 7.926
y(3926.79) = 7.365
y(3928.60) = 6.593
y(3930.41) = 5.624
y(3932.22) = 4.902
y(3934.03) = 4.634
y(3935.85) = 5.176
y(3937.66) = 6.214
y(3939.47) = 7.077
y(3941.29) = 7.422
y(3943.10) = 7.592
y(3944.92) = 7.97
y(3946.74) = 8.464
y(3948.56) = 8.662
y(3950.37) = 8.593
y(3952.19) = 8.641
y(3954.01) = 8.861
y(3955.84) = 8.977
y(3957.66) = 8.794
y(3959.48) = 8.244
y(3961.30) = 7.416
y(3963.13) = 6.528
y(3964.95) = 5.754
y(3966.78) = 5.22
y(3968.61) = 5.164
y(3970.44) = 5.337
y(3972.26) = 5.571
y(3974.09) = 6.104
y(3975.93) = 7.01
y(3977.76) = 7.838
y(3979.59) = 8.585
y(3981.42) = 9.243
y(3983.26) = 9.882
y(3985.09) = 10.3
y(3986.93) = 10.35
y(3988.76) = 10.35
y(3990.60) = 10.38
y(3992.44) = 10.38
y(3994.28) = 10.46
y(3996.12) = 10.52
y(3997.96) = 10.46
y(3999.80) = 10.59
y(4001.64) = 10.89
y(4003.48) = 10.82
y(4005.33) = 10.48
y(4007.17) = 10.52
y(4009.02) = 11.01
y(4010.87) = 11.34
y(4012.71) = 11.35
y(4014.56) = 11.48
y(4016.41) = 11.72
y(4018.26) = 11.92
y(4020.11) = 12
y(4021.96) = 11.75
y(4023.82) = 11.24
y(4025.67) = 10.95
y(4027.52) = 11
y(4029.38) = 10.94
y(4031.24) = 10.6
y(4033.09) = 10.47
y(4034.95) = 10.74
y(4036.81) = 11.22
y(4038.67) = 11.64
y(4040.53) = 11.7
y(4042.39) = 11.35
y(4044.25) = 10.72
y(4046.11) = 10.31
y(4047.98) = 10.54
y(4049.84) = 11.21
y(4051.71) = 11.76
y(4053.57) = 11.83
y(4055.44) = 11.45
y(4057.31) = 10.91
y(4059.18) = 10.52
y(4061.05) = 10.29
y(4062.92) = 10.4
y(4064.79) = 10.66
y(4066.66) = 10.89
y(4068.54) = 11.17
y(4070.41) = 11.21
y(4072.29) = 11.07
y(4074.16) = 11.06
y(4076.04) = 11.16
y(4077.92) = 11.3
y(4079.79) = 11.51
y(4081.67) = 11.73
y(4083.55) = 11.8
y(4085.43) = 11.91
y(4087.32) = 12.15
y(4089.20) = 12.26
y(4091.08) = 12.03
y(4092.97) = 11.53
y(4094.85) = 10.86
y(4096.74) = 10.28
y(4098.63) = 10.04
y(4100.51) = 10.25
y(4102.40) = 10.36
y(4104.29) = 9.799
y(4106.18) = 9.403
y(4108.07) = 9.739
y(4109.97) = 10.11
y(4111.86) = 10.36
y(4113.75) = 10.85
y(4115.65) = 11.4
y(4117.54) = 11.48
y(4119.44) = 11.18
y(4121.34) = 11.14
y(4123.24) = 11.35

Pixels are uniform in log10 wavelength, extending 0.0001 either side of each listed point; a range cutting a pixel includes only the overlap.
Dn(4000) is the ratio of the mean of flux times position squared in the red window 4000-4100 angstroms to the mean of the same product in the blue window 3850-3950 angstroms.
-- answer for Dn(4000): 1.6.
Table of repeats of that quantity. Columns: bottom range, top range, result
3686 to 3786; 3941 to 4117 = 1.51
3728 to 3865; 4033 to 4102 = 1.81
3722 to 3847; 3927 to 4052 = 1.40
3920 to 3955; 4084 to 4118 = 1.61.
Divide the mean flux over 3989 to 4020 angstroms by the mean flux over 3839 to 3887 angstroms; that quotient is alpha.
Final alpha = 1.5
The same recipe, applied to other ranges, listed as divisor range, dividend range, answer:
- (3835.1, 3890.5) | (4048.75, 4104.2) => 1.57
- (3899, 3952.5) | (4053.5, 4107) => 1.40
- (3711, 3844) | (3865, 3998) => 1.07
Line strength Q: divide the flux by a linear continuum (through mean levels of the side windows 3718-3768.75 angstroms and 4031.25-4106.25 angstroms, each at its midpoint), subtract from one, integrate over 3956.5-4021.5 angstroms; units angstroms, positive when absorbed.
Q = 7.0 angstroms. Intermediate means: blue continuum 8.27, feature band 9.28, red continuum 11.1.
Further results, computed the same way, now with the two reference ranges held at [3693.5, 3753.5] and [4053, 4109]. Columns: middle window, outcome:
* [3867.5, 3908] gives 7.12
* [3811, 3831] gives 5.13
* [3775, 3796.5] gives 2.57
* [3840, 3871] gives 6.18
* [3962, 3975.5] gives 5.79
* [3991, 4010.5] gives -0.58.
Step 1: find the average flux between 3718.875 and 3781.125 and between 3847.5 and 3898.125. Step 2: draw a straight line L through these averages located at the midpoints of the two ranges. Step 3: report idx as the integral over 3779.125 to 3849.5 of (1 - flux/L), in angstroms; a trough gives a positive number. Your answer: 9.9 angstroms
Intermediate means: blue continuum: 8.16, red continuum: 7.49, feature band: 6.71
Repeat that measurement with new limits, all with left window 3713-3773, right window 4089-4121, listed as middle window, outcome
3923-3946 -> 6.85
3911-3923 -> 0.67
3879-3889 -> 2.21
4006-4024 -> -2.51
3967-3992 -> 4.24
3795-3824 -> 5.12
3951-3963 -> 1.56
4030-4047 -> -1.29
